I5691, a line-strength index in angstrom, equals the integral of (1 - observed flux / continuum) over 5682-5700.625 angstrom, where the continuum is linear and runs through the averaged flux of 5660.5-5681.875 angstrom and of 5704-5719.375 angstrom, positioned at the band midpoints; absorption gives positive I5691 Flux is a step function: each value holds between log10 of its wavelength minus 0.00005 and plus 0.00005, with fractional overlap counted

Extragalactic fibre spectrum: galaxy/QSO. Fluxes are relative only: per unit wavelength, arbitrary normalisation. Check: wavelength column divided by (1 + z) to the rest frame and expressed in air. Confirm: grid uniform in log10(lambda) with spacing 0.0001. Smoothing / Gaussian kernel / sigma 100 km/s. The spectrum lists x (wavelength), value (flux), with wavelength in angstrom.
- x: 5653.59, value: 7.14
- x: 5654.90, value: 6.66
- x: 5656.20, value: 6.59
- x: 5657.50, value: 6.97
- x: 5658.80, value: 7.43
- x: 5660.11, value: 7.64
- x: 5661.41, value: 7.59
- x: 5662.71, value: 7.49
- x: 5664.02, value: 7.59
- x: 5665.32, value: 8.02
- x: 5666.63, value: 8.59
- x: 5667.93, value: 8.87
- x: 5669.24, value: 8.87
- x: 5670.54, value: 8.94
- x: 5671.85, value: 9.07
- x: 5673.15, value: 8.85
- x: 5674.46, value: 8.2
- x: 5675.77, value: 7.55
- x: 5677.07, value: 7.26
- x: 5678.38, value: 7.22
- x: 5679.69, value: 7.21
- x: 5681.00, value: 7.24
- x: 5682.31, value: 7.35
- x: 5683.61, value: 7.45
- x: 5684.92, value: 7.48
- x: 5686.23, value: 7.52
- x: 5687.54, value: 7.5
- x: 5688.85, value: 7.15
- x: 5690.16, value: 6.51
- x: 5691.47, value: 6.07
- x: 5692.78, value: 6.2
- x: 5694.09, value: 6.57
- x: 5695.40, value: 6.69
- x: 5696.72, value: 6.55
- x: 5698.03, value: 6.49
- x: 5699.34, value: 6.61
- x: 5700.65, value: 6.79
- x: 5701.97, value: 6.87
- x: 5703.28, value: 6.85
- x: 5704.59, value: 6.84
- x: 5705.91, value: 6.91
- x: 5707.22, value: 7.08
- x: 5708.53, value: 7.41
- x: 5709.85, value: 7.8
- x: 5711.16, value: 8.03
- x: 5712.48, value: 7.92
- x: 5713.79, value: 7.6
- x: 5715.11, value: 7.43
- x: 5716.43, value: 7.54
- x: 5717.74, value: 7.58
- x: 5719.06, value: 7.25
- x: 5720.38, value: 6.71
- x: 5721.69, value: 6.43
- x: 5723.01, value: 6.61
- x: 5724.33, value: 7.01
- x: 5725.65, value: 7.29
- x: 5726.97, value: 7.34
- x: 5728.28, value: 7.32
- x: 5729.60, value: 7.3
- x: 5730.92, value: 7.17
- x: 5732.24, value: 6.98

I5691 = 2.1 angstrom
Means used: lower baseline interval 8.02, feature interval 6.86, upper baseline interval 7.46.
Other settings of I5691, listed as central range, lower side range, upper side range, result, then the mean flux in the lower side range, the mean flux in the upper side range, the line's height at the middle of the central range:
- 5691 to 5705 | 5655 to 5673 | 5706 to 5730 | 1.8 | 7.96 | 7.31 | 7.55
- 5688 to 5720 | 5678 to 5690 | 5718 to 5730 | 0.6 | 7.31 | 7.04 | 7.18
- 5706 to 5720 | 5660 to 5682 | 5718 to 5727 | -0.7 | 8.01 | 6.94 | 7.14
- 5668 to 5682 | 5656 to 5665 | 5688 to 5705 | -1.9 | 7.39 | 6.64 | 7.09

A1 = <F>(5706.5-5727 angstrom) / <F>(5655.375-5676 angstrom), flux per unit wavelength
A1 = 0.91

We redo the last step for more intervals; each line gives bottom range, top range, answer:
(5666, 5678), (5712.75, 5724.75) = 0.85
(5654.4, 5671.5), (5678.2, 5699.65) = 0.89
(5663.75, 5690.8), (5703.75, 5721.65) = 0.94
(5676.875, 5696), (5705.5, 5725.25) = 1.04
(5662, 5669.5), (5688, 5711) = 0.83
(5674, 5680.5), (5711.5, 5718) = 1.02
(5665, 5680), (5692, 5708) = 0.81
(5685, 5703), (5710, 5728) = 1.08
